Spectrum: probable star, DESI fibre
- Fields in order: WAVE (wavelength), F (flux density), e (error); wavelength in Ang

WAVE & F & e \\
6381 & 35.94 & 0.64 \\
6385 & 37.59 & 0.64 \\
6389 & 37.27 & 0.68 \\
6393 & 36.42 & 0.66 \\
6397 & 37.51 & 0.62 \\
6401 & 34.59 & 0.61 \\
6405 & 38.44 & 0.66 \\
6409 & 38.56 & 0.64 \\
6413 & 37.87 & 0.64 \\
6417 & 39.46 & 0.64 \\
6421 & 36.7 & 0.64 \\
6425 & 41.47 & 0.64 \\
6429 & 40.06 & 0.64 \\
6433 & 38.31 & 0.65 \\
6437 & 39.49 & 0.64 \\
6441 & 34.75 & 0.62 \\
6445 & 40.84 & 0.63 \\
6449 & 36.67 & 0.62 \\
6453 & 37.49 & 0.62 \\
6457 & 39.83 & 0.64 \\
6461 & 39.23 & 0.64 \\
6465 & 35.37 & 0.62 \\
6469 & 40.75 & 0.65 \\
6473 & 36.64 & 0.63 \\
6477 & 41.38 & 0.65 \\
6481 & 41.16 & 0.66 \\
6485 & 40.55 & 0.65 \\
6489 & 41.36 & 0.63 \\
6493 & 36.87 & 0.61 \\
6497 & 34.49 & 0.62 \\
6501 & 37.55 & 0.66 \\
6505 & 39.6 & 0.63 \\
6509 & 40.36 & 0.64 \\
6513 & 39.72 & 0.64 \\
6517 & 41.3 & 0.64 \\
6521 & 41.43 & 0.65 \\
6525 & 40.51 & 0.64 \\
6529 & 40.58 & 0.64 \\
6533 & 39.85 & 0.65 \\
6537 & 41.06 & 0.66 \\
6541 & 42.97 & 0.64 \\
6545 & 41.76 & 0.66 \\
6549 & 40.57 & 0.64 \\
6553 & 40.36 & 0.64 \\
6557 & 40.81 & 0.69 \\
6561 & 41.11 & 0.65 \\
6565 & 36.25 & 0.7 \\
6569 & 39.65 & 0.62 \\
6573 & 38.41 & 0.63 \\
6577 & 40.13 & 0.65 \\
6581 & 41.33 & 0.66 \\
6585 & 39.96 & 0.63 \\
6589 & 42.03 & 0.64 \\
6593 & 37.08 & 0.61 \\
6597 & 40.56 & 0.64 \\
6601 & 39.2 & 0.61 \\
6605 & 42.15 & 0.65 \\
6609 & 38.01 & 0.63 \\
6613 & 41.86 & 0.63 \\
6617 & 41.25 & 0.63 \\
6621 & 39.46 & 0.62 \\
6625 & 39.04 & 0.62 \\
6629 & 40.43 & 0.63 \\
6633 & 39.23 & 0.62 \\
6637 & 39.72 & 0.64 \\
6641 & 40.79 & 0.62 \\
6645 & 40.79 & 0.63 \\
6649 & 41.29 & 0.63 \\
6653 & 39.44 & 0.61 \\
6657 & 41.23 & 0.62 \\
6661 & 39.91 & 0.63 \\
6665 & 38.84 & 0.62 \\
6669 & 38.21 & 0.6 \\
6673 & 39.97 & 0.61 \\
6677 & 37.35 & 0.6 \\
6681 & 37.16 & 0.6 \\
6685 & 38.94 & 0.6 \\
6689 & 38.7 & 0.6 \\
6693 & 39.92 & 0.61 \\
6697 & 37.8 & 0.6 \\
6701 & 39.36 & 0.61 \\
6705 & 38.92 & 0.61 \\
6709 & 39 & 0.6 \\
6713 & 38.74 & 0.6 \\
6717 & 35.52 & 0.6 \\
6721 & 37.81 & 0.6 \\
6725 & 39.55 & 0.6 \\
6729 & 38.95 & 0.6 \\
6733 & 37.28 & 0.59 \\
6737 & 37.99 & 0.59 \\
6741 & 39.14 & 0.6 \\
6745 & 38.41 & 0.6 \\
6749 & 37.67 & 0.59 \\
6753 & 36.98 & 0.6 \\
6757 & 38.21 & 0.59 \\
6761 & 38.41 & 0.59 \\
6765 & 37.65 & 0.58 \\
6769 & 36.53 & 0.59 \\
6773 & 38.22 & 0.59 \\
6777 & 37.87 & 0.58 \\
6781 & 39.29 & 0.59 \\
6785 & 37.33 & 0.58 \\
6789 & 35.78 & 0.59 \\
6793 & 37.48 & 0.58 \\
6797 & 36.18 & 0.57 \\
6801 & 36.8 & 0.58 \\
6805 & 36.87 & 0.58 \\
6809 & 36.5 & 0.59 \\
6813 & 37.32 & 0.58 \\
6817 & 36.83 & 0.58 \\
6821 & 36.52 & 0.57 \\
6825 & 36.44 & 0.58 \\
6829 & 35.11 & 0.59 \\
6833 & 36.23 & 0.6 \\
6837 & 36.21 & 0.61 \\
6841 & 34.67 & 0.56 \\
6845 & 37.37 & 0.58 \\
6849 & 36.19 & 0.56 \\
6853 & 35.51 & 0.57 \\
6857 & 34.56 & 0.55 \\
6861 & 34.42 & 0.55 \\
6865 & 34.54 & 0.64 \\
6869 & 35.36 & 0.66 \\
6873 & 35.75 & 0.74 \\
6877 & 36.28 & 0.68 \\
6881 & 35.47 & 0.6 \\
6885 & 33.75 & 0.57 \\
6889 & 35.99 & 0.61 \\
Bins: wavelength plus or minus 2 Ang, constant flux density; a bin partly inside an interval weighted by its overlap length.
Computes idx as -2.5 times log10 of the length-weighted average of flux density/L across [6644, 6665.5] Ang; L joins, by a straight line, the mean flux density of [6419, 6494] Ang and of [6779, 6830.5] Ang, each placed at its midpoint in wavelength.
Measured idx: -0.072 mag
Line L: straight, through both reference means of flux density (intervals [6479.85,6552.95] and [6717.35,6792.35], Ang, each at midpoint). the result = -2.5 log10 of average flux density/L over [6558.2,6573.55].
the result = 0.02 mag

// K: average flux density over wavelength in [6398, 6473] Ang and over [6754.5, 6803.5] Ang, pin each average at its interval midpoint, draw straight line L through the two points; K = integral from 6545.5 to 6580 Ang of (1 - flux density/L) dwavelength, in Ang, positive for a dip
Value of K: -1.7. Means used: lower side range 38.3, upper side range 37.5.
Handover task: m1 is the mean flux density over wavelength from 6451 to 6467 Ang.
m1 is 38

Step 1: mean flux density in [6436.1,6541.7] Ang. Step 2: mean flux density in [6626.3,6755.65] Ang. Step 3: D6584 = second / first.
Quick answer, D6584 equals 0.99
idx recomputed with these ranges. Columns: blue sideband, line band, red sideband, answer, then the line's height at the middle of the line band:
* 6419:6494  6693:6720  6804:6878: -0.04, 37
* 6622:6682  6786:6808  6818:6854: 0.00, 36.8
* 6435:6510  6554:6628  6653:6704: -0.03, 38.8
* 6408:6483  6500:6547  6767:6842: -0.06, 38.3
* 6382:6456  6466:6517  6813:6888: -0.05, 37.6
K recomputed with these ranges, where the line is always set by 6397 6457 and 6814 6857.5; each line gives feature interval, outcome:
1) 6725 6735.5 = -0.5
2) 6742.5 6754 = -0.4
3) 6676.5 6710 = -1.6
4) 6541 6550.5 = -1.0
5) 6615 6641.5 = -2.0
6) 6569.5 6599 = -2.0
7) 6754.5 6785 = -1.3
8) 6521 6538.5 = -1.4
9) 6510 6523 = -1.0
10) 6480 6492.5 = -0.9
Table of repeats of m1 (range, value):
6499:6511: 39.2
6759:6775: 37.7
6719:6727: 38.7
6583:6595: 39.7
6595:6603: 39.9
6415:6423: 38.1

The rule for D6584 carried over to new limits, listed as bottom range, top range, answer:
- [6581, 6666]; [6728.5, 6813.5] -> 0.94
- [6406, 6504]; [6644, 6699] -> 1.02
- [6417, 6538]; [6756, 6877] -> 0.93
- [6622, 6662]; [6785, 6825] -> 0.91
